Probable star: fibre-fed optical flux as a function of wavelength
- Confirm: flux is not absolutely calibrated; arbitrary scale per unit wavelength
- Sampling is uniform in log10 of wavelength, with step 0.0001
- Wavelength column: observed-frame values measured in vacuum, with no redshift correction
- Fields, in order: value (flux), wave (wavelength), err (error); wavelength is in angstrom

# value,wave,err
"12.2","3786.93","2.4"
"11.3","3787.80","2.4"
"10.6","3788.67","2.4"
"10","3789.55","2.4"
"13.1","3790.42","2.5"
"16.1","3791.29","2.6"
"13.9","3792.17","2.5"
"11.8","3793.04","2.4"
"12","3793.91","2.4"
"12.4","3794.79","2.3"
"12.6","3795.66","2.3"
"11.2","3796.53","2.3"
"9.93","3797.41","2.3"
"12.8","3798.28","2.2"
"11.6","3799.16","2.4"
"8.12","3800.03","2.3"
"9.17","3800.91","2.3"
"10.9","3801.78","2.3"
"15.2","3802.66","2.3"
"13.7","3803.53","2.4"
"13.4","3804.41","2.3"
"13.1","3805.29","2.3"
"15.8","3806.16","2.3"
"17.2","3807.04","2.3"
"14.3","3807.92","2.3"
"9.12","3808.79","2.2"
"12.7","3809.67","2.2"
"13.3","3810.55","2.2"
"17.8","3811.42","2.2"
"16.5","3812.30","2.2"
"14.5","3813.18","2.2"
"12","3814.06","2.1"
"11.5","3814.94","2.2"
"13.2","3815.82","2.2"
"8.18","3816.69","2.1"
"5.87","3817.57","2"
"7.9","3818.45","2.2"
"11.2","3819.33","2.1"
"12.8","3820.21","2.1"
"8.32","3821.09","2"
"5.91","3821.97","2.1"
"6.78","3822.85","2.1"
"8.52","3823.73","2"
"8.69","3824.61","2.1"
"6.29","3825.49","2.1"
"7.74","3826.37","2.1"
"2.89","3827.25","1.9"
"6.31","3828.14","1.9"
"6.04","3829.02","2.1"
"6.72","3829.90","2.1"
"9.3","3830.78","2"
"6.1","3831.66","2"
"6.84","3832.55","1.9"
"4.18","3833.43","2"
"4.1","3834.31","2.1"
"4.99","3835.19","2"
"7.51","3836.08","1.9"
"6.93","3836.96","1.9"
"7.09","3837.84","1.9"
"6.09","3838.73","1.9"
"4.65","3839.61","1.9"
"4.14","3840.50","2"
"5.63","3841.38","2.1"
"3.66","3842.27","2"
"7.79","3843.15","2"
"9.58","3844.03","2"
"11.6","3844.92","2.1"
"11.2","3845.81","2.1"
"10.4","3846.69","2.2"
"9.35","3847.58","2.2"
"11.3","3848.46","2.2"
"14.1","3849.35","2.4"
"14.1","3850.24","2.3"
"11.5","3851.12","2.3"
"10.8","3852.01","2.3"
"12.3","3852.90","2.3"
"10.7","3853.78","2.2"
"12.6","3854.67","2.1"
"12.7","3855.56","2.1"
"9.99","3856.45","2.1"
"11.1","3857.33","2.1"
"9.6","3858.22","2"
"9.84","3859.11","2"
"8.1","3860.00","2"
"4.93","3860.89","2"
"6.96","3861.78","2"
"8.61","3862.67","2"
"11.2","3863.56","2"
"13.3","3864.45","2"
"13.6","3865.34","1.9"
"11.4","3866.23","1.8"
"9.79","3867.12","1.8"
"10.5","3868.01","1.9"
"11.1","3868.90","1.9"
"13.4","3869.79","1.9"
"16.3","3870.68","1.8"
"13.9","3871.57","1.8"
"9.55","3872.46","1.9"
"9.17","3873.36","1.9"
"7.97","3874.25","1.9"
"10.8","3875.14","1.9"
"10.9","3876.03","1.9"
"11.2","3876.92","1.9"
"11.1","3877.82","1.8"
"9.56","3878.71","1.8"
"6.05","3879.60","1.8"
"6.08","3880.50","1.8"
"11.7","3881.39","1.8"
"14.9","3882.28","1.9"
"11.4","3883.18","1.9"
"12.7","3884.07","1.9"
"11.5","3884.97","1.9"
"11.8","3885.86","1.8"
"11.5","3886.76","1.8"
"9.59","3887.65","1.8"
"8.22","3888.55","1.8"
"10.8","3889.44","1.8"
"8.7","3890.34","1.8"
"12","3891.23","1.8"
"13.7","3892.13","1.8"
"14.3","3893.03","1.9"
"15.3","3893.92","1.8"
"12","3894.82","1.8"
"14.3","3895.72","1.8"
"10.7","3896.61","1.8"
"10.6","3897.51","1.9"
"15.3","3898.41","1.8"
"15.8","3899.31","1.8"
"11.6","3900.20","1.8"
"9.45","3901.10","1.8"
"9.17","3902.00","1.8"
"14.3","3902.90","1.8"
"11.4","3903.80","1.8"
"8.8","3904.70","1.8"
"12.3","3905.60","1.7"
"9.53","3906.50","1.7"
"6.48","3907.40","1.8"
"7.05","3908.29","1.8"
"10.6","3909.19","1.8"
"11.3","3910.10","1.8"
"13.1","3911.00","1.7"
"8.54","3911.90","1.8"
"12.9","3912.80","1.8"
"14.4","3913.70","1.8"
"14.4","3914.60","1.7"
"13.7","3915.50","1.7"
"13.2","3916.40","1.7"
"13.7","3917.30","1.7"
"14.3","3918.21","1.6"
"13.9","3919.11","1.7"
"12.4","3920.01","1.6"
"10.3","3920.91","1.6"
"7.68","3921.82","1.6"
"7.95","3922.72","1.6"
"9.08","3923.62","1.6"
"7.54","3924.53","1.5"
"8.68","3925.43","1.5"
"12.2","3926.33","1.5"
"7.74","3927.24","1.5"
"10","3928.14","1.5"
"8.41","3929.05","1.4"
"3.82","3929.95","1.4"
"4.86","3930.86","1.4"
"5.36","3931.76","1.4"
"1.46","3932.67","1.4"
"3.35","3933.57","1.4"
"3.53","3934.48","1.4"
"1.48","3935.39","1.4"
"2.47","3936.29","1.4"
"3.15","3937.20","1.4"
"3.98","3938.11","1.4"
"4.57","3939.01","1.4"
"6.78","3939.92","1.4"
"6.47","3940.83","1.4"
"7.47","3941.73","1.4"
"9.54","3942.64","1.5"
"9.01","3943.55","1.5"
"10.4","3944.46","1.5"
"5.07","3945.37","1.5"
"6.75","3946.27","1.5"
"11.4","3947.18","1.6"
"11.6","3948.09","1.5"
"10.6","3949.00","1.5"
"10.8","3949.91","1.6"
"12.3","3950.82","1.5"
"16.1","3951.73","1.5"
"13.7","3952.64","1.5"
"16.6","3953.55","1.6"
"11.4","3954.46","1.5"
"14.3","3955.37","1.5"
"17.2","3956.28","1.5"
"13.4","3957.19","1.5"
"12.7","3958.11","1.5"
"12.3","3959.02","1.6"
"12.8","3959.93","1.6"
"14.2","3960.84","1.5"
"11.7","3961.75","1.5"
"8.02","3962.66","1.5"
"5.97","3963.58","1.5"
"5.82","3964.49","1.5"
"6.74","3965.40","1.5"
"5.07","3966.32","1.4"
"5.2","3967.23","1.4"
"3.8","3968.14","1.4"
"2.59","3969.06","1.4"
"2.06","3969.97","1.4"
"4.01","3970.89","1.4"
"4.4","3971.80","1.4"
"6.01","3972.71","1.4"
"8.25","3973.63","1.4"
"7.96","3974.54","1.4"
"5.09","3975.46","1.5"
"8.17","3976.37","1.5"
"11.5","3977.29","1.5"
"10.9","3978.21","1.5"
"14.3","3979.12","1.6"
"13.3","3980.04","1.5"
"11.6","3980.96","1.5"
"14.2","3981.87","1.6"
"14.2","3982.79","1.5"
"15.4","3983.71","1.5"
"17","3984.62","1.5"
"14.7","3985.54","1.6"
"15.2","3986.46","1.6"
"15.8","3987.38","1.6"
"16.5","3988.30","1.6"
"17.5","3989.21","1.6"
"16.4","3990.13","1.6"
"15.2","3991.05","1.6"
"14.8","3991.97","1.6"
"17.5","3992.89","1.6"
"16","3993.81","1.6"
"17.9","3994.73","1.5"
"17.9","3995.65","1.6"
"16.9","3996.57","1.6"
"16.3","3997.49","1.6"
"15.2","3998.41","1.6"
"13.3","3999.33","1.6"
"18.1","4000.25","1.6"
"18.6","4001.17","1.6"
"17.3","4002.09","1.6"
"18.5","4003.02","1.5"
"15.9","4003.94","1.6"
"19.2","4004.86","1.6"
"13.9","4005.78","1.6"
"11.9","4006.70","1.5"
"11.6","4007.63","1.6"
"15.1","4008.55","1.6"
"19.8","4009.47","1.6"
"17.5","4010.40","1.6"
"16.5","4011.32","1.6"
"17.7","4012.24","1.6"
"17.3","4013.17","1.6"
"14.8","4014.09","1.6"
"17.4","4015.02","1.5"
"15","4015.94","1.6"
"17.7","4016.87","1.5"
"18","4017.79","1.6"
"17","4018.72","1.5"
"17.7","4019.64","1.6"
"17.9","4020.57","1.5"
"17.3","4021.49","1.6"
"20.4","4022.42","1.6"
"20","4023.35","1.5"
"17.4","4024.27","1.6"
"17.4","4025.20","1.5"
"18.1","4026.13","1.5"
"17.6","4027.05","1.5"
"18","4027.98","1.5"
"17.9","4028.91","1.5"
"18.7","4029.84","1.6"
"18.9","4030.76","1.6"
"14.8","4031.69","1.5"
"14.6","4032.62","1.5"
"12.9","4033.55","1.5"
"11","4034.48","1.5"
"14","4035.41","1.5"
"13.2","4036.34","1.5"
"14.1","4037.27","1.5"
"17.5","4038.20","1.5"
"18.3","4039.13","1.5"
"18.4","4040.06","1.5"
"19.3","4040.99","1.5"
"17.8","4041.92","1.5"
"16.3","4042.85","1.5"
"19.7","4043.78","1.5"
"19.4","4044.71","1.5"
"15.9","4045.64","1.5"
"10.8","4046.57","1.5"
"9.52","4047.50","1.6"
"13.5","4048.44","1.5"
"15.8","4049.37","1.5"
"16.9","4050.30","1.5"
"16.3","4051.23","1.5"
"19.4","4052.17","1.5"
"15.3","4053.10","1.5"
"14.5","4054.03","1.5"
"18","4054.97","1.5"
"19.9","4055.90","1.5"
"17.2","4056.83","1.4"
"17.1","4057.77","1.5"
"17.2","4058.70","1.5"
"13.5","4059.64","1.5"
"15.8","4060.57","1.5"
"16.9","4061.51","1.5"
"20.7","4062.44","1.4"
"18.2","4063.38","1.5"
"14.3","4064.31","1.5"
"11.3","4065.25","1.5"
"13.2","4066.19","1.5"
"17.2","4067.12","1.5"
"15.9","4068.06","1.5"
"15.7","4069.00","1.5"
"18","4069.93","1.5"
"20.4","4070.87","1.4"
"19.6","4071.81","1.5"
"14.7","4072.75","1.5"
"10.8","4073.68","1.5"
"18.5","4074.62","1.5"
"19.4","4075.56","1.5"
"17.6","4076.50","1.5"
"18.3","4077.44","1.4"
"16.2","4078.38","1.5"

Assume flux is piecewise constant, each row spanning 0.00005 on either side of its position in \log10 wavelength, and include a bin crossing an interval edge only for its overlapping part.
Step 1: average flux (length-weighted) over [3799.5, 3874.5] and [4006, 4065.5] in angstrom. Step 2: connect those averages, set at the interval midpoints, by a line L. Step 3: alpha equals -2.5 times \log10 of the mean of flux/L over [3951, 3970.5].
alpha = 0.35 mag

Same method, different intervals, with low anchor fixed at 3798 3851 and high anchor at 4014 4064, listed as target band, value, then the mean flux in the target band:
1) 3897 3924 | 0.090 mag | 11.4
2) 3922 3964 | 0.464 mag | 8.88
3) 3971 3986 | 0.327 mag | 10.9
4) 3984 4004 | -0.087 mag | 16.5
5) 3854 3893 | 0.049 mag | 10.7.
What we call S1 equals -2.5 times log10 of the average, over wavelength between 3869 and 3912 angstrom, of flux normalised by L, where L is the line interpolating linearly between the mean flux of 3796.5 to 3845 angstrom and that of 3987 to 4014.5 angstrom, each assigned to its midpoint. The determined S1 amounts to 0.081 mag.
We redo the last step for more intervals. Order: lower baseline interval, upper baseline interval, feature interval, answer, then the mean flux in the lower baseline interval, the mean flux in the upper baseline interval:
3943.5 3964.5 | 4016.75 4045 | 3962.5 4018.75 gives 0.10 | 11.6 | 17.1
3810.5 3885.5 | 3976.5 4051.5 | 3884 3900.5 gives -0.07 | 9.62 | 16.1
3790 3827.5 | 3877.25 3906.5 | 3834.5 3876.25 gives 0.17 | 11.4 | 11.4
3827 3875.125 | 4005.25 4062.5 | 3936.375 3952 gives 0.48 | 9.18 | 16.5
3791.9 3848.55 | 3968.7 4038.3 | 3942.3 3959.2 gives 0.13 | 9.7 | 14.8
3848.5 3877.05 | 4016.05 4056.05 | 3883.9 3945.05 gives 0.28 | 11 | 16.6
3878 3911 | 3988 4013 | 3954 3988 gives 0.41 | 11.2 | 16.4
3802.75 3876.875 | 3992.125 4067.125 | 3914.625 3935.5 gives 0.42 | 9.93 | 16.5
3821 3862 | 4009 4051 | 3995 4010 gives -0.06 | 8.22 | 16.7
